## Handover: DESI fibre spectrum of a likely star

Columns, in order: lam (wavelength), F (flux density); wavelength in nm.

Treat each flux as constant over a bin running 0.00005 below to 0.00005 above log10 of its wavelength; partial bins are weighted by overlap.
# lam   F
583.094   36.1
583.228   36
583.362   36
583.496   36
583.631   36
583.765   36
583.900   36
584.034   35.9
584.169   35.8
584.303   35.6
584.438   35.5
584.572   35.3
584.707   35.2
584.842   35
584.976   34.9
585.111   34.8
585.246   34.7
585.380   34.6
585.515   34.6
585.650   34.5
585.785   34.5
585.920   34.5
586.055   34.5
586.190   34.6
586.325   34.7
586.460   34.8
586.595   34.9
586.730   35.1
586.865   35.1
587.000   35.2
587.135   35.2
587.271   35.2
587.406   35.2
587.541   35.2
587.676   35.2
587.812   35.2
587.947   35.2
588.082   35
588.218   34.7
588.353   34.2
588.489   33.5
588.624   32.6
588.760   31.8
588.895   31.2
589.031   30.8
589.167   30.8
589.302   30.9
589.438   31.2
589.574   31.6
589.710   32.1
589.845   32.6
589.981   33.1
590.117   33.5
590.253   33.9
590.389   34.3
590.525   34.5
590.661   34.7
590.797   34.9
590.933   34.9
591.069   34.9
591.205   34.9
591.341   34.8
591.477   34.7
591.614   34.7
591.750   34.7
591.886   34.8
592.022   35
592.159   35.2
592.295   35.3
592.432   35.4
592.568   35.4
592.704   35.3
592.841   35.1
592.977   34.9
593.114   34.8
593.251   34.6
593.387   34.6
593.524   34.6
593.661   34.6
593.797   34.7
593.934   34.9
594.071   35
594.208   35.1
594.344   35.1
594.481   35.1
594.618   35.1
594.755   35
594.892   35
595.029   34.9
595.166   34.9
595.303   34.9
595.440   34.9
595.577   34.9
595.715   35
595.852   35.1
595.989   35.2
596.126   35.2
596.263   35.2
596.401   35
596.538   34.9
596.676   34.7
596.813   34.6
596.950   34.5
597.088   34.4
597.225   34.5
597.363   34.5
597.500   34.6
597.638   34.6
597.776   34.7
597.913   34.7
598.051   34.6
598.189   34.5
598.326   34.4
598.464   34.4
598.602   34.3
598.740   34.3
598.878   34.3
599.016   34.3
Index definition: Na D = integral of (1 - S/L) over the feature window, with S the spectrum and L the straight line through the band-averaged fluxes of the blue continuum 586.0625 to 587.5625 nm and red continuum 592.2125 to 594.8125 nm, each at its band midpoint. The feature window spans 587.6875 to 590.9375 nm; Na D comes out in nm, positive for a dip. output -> 0.16 nm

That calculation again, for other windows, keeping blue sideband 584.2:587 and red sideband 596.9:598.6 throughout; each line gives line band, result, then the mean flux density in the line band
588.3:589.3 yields 0.080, 32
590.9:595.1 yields -0.033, 34.9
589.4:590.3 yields 0.056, 32.6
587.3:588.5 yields -0.002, 34.9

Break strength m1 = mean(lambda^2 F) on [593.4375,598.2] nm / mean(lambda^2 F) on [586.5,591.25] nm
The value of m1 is 1.05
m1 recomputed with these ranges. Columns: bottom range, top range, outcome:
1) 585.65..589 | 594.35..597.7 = 1.04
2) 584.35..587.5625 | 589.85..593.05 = 1.01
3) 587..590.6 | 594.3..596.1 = 1.07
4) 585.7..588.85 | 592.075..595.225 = 1.03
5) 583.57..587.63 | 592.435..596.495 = 1.03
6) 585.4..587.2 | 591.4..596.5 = 1.03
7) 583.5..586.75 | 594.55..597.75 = 1.03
